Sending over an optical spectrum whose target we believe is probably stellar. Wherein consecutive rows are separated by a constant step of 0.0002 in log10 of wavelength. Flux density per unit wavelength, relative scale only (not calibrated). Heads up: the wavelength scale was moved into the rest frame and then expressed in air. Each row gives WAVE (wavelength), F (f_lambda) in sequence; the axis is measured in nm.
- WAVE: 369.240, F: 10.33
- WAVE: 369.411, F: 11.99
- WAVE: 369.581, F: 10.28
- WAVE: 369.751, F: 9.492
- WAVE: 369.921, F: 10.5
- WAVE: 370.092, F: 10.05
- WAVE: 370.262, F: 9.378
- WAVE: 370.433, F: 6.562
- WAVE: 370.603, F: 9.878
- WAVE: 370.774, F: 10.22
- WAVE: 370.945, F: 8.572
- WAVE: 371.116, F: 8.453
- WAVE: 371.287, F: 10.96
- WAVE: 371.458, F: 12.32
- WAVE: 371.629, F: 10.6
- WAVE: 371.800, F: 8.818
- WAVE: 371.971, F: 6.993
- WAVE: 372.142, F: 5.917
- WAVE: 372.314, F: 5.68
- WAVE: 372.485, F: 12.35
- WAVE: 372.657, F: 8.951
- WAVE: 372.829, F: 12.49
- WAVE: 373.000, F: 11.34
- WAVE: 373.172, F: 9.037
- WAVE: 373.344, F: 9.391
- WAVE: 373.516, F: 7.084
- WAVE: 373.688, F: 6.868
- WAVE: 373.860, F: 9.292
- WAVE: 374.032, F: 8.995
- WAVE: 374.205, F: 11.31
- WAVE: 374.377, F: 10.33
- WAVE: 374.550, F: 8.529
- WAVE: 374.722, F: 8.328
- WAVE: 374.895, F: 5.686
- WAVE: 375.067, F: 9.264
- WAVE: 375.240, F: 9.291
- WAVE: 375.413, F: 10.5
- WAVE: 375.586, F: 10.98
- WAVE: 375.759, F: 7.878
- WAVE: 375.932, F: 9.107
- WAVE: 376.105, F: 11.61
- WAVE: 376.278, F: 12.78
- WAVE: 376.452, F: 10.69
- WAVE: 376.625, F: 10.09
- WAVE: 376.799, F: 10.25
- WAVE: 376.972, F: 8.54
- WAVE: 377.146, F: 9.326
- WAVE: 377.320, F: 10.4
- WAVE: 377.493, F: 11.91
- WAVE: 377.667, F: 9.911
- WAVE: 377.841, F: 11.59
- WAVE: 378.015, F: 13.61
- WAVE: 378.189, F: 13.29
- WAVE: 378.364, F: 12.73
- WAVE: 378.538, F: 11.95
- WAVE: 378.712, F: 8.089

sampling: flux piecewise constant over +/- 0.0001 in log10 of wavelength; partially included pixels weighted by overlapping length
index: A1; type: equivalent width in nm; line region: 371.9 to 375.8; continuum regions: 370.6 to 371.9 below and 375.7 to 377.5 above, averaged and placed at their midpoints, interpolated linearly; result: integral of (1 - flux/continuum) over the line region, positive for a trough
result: 0.42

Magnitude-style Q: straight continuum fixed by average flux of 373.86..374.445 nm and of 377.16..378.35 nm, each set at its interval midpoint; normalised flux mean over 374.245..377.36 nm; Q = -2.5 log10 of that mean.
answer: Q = 0.12 mag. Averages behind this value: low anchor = 10.1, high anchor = 11.7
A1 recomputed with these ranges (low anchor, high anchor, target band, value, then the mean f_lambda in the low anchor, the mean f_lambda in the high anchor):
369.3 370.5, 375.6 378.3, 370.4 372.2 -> 0.152 nm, 9.8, 10.8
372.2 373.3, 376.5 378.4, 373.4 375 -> 0.264 nm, 9.85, 11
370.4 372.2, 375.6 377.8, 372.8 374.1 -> 0.055 nm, 9.15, 10.3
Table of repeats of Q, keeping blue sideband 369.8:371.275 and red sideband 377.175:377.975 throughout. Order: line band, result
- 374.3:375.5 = 0.172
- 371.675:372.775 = 0.166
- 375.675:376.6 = 0.026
